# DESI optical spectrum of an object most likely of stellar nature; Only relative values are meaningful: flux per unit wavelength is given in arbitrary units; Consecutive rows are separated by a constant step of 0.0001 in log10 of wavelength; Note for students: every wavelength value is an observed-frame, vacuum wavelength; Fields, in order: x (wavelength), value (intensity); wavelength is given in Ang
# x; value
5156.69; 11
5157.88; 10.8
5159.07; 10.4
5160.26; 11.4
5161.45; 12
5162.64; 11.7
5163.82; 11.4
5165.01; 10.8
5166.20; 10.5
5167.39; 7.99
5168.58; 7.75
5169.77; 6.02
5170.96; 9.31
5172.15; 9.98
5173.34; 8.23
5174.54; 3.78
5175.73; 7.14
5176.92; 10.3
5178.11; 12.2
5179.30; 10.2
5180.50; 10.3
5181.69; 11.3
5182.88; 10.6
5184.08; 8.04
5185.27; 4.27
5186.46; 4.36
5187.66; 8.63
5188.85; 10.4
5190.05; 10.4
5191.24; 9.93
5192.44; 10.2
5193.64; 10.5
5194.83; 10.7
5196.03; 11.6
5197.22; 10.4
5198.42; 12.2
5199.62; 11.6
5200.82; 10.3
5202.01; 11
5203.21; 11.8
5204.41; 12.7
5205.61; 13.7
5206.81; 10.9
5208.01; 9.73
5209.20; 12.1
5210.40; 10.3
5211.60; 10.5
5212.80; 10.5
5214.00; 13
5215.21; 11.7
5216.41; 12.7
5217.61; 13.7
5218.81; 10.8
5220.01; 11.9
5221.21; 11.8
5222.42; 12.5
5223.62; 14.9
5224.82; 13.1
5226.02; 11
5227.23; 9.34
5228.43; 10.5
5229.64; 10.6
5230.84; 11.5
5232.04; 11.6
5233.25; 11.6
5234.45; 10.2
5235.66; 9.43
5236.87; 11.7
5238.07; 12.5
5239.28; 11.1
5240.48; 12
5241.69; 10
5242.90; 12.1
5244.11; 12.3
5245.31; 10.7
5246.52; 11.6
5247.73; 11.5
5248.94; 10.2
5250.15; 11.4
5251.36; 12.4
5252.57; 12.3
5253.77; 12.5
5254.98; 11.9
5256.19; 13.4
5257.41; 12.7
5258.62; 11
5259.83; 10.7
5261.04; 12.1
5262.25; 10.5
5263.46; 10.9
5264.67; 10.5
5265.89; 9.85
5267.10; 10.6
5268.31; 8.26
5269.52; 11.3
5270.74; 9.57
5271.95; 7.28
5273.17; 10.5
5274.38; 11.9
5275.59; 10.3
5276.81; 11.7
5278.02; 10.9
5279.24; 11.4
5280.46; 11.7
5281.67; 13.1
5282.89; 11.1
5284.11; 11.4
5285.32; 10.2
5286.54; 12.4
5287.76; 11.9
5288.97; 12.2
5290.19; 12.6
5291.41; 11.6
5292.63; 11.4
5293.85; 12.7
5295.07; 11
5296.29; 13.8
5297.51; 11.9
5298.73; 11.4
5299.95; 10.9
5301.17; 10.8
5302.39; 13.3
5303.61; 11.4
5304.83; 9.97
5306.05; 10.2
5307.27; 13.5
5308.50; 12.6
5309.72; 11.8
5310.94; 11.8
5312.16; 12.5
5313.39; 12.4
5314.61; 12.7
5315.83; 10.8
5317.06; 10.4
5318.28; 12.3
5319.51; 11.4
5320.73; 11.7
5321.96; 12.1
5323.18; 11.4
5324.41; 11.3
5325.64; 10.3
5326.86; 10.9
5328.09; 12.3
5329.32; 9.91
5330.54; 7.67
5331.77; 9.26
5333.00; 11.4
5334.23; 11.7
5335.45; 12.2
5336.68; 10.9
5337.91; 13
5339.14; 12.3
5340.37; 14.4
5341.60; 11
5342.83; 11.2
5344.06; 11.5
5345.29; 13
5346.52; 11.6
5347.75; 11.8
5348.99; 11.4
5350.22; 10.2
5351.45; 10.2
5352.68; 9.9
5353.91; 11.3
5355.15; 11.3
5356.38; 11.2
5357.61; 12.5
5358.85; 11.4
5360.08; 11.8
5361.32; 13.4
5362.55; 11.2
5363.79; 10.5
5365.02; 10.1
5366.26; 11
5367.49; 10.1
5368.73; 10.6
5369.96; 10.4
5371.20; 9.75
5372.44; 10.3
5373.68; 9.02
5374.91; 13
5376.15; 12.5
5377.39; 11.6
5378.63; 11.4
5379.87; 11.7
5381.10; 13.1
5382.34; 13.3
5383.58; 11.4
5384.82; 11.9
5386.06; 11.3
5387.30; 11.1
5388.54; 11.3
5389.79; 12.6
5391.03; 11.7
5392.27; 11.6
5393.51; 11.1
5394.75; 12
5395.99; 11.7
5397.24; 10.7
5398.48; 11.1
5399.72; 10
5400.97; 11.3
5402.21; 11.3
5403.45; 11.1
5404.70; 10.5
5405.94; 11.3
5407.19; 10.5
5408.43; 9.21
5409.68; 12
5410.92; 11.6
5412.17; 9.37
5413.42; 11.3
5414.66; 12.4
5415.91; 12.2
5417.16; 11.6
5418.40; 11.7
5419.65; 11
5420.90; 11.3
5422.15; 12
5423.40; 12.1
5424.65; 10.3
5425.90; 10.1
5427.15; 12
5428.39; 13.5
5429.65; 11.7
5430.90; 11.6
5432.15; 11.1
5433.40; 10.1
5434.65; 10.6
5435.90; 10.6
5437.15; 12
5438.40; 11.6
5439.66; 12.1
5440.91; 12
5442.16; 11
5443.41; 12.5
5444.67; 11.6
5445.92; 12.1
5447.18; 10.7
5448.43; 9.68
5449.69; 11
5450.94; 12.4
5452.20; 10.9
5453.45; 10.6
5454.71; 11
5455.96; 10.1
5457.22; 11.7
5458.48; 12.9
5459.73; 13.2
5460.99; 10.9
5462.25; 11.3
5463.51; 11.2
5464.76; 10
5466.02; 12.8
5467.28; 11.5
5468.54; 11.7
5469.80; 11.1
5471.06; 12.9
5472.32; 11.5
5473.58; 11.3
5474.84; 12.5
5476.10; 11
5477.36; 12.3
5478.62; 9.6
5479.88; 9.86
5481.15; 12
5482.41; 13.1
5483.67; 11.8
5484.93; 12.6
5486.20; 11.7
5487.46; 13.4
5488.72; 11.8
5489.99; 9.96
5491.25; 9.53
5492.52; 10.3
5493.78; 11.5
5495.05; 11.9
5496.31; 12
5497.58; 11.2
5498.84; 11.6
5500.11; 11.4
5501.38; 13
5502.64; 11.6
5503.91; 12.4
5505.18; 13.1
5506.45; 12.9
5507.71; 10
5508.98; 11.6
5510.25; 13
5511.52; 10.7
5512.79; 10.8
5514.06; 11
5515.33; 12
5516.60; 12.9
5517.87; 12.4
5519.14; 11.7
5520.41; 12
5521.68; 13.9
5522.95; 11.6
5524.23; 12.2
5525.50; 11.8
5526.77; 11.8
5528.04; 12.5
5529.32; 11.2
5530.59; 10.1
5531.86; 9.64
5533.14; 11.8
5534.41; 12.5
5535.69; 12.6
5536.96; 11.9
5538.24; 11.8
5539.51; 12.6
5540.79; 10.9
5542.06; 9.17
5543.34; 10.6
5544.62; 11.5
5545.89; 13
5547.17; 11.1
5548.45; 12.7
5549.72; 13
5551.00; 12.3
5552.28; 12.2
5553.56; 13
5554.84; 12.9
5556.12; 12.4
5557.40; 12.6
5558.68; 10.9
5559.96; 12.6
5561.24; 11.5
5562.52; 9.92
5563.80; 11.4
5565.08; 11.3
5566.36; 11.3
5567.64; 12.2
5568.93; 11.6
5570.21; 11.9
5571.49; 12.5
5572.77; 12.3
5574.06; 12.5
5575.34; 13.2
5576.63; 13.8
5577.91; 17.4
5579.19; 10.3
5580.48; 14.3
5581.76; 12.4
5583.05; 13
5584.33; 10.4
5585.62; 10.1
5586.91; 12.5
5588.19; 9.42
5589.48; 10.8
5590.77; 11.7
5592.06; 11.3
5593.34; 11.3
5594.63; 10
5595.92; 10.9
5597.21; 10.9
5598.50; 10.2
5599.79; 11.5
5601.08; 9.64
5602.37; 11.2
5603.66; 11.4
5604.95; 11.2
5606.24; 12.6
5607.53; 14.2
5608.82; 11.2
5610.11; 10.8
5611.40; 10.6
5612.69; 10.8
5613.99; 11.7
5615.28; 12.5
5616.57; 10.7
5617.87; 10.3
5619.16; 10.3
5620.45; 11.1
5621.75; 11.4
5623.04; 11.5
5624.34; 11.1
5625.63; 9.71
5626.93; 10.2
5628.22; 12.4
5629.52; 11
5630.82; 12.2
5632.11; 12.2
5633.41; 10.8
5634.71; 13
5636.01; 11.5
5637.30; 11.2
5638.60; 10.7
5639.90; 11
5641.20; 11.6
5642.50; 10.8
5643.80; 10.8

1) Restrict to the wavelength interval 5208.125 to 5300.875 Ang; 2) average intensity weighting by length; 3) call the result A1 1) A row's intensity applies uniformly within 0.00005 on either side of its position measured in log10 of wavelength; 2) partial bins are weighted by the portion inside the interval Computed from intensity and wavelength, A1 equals 11.4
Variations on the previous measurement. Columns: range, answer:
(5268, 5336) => 11.3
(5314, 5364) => 11.4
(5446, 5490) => 11.5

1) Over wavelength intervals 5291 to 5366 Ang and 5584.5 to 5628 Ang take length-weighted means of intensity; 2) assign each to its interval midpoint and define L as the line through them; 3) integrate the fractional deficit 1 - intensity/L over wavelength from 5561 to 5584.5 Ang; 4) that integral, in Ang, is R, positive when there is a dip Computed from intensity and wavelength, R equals -2.6 Ang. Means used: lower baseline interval 11.5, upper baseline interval 11.1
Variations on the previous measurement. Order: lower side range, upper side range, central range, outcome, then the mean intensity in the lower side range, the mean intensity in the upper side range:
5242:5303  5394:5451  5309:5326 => -0.5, 11.4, 11.3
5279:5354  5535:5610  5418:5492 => 1.5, 11.6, 11.8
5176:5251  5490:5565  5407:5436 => 0.5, 11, 11.7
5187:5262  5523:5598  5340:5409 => 1.7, 11.4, 11.8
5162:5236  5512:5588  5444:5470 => 0.5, 10.5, 12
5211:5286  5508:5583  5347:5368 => 0.8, 11.3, 12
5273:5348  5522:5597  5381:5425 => 1.2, 11.6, 11.8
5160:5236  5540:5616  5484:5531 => -1.1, 10.5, 11.7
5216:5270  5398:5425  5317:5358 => -0.2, 11.4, 11.2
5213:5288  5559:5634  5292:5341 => -0.8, 11.4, 11.5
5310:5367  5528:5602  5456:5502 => 0.1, 11.4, 11.7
